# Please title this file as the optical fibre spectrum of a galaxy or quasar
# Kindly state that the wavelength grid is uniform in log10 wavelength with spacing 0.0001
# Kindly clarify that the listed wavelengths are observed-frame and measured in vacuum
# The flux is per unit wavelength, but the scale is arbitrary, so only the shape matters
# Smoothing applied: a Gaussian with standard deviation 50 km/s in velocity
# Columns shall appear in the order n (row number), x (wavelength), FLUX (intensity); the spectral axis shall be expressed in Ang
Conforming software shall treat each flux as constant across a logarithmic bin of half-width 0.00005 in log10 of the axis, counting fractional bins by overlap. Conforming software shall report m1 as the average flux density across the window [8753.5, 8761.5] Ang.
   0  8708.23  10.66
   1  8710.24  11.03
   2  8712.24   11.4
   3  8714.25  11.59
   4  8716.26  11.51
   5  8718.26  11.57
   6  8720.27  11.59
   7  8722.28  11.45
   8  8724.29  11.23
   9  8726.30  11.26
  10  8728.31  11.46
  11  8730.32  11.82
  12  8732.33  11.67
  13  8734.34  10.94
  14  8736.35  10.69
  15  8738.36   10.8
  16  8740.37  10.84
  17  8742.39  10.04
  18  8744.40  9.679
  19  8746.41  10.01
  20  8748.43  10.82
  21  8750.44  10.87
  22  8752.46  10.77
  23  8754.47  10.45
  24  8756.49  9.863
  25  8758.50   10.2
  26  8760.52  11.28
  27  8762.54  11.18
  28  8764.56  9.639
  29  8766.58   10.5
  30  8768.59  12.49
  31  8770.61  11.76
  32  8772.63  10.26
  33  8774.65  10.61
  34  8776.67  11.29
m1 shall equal 10.4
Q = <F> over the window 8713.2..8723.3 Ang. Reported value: 11.5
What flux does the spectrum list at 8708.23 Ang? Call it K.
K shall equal 10.66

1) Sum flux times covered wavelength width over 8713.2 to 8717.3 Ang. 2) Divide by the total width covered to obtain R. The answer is 11.5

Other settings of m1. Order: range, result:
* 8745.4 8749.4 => 10.4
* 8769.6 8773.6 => 11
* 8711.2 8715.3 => 11.5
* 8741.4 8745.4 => 9.87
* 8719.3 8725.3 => 11.4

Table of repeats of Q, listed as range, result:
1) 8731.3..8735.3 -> 11.3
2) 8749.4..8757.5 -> 10.5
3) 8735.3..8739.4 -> 10.8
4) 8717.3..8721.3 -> 11.6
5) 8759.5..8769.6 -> 11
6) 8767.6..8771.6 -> 12.1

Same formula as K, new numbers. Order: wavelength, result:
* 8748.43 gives 10.82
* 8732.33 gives 11.67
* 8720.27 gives 11.59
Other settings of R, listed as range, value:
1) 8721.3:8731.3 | 11.4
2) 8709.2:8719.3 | 11.4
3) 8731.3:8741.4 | 11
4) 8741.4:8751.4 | 10.3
